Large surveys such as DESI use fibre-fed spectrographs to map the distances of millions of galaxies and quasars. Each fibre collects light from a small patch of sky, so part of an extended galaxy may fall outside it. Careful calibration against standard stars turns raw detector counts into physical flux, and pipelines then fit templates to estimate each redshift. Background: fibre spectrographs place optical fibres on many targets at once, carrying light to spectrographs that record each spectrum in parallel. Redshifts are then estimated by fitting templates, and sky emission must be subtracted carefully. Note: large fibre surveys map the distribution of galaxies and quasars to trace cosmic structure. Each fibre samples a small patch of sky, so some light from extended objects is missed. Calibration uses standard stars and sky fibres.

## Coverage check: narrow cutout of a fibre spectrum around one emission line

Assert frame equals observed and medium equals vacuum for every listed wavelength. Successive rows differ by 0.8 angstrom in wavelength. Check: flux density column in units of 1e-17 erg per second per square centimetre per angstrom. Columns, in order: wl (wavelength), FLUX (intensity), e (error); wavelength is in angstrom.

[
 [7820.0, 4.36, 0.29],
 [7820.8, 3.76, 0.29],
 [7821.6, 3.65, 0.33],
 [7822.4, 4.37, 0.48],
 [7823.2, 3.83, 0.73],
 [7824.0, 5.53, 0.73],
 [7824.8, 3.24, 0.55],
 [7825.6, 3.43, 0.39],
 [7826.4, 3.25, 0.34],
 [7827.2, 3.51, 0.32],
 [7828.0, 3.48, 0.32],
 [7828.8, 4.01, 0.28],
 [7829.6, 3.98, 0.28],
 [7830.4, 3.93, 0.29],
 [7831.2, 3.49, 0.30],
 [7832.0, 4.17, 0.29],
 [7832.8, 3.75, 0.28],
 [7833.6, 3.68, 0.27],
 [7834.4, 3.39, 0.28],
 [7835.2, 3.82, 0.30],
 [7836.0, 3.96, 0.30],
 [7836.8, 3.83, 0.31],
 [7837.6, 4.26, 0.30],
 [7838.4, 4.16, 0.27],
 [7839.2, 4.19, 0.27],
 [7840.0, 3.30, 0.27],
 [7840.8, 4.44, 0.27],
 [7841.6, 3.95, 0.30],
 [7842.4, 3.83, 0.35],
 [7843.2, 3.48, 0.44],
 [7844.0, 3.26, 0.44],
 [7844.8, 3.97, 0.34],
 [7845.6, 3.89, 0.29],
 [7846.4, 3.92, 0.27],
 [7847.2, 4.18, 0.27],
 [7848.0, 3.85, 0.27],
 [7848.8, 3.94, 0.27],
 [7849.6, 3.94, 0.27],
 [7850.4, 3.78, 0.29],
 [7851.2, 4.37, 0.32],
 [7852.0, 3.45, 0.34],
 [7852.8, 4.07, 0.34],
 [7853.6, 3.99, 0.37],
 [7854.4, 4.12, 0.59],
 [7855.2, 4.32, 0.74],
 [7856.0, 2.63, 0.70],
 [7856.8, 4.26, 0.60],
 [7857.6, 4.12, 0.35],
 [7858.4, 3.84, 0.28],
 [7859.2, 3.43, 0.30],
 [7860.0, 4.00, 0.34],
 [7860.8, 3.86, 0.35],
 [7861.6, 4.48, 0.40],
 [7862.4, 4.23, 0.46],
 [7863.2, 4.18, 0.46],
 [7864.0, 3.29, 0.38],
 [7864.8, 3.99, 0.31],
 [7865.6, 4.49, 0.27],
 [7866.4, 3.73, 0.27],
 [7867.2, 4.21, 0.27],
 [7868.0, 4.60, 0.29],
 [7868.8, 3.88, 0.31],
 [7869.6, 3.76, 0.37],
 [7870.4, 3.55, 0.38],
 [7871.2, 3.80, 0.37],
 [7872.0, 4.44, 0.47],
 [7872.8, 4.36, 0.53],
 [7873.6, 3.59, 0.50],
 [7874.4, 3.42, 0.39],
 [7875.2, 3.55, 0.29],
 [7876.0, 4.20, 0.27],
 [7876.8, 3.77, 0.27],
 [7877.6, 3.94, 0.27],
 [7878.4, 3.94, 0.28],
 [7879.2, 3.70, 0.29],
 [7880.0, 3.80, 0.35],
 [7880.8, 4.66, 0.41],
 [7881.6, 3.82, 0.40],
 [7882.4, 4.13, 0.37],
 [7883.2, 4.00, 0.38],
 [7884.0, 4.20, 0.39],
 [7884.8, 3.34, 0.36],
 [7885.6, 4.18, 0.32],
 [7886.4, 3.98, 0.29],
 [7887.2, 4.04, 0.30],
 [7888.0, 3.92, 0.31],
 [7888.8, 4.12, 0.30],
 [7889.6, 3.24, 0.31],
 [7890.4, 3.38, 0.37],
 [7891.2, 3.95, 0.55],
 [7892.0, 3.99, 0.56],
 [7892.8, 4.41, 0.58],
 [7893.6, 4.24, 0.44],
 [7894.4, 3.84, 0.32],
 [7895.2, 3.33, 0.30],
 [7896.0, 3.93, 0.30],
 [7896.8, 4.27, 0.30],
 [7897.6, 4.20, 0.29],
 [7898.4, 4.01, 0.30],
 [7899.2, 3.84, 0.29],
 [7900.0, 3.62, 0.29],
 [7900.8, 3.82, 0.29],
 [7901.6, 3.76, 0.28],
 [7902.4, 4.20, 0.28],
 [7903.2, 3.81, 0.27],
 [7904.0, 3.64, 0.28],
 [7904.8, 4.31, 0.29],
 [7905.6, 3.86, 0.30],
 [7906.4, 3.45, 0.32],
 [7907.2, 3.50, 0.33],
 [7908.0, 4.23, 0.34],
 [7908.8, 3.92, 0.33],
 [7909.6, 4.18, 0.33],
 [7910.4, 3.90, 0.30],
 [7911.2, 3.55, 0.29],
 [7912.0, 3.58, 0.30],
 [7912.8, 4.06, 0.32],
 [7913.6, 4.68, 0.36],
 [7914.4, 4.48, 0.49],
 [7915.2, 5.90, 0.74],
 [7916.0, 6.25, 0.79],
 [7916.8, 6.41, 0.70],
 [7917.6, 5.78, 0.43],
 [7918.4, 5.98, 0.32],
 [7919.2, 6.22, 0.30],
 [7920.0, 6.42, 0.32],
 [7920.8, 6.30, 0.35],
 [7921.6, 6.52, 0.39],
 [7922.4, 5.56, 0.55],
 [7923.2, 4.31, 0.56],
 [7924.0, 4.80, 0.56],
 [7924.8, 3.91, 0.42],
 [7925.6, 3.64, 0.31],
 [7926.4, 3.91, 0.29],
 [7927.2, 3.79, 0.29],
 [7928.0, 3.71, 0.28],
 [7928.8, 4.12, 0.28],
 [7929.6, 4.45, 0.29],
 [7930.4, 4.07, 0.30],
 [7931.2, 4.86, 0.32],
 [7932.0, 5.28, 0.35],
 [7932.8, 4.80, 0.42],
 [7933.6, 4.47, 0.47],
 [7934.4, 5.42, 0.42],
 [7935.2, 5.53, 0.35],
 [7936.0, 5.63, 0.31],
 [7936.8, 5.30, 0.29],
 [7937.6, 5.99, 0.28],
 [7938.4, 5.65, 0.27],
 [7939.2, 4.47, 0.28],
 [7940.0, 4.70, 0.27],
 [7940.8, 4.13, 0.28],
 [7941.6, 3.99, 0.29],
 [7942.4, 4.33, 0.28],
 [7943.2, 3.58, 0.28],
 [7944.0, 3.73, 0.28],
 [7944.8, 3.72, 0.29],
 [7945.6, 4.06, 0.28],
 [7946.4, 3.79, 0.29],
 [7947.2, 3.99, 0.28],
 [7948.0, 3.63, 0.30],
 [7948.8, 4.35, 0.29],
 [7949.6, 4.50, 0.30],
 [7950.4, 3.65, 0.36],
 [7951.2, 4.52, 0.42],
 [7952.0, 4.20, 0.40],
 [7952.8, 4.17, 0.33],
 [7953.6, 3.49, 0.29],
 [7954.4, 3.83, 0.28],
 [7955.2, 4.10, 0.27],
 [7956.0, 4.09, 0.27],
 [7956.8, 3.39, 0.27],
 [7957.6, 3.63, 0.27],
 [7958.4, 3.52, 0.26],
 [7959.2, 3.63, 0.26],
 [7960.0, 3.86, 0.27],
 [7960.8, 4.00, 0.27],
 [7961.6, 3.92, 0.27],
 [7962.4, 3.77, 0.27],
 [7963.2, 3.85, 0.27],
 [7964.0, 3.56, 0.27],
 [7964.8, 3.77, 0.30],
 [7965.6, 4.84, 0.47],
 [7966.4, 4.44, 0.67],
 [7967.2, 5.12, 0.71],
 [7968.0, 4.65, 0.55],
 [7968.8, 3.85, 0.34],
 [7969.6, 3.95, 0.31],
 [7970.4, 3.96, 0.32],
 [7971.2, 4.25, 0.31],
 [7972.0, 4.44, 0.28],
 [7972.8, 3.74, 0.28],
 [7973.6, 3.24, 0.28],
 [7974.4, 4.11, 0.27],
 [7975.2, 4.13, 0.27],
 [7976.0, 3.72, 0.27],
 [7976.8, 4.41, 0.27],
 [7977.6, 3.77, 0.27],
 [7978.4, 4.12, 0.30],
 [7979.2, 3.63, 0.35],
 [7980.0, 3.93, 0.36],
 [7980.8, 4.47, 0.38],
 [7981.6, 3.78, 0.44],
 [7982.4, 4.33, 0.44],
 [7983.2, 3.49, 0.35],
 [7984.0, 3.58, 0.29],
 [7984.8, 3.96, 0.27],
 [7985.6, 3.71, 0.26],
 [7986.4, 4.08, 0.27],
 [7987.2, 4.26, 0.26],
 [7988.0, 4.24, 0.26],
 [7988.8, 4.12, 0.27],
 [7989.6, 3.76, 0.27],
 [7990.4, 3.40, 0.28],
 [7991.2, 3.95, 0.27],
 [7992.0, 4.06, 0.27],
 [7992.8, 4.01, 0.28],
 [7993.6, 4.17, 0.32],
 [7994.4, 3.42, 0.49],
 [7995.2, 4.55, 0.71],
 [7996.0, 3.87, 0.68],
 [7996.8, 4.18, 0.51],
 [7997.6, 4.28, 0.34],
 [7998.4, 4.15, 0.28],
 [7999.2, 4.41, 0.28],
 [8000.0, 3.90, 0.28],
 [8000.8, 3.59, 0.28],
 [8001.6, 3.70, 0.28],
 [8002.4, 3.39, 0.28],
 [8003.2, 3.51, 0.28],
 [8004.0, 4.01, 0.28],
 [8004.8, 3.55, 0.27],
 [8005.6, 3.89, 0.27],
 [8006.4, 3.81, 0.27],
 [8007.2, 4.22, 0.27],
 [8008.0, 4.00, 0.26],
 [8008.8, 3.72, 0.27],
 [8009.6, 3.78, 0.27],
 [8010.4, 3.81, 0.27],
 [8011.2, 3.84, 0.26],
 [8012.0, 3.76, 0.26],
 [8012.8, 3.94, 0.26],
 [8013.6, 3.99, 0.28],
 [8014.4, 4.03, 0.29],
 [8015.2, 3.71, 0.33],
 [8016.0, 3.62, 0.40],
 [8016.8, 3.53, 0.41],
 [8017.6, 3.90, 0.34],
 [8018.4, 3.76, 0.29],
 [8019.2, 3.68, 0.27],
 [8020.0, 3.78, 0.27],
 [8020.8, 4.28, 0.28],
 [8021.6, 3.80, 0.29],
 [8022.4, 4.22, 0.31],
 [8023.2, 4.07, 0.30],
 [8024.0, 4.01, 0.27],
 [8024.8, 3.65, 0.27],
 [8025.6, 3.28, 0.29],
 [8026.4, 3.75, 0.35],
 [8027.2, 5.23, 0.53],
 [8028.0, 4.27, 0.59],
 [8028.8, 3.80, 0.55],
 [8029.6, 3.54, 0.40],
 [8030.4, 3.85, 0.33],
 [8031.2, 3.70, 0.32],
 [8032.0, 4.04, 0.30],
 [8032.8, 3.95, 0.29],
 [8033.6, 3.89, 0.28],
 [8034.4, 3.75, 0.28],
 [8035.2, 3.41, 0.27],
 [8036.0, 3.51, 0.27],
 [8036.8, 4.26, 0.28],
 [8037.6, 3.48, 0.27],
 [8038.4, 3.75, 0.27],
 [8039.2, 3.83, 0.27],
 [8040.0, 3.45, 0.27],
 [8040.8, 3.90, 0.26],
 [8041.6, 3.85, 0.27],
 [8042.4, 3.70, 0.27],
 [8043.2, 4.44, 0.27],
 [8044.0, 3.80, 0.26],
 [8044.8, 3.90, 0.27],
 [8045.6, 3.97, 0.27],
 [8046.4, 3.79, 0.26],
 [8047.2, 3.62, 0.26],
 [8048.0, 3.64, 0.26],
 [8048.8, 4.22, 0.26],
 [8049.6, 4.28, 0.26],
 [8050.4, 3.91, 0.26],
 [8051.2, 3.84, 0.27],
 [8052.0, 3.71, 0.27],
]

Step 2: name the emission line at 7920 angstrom [S II]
